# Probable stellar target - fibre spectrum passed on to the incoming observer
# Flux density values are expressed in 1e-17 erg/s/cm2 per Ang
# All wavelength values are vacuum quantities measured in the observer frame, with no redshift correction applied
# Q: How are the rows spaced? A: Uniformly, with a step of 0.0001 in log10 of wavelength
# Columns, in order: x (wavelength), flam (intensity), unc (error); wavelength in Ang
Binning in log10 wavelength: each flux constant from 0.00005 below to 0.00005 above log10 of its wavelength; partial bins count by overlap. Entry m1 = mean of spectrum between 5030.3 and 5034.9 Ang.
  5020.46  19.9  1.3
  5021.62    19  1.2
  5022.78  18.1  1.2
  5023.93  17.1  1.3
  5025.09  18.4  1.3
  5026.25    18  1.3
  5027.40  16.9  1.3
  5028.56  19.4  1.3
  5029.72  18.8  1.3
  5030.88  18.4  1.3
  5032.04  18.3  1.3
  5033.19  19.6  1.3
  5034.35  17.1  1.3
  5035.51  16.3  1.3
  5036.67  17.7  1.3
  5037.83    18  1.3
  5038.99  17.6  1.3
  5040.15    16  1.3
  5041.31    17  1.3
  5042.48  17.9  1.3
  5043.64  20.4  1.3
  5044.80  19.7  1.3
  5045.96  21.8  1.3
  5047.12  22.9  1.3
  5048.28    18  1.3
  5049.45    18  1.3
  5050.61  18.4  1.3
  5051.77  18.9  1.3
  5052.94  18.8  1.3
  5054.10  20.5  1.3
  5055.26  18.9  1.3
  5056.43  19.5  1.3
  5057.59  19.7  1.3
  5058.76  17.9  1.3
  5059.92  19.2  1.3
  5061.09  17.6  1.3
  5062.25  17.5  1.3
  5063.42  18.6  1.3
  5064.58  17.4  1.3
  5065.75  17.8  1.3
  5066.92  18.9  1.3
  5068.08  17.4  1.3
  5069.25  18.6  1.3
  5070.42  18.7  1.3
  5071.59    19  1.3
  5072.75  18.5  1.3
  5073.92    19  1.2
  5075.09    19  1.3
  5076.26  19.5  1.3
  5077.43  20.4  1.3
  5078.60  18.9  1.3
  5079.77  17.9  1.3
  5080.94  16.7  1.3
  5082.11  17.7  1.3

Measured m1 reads 18.4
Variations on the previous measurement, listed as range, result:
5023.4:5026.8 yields 17.8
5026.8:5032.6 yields 18.4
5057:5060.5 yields 19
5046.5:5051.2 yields 19.4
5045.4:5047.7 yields 22.4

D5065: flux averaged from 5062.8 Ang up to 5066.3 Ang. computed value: 17.9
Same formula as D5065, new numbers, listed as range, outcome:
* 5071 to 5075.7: 18.9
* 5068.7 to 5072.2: 18.8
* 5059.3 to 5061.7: 18.4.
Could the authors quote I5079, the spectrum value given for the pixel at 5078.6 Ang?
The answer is 18.9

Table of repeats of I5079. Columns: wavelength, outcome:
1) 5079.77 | 17.9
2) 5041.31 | 17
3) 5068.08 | 17.4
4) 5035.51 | 16.3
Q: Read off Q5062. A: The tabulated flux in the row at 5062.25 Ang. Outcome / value 17.5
